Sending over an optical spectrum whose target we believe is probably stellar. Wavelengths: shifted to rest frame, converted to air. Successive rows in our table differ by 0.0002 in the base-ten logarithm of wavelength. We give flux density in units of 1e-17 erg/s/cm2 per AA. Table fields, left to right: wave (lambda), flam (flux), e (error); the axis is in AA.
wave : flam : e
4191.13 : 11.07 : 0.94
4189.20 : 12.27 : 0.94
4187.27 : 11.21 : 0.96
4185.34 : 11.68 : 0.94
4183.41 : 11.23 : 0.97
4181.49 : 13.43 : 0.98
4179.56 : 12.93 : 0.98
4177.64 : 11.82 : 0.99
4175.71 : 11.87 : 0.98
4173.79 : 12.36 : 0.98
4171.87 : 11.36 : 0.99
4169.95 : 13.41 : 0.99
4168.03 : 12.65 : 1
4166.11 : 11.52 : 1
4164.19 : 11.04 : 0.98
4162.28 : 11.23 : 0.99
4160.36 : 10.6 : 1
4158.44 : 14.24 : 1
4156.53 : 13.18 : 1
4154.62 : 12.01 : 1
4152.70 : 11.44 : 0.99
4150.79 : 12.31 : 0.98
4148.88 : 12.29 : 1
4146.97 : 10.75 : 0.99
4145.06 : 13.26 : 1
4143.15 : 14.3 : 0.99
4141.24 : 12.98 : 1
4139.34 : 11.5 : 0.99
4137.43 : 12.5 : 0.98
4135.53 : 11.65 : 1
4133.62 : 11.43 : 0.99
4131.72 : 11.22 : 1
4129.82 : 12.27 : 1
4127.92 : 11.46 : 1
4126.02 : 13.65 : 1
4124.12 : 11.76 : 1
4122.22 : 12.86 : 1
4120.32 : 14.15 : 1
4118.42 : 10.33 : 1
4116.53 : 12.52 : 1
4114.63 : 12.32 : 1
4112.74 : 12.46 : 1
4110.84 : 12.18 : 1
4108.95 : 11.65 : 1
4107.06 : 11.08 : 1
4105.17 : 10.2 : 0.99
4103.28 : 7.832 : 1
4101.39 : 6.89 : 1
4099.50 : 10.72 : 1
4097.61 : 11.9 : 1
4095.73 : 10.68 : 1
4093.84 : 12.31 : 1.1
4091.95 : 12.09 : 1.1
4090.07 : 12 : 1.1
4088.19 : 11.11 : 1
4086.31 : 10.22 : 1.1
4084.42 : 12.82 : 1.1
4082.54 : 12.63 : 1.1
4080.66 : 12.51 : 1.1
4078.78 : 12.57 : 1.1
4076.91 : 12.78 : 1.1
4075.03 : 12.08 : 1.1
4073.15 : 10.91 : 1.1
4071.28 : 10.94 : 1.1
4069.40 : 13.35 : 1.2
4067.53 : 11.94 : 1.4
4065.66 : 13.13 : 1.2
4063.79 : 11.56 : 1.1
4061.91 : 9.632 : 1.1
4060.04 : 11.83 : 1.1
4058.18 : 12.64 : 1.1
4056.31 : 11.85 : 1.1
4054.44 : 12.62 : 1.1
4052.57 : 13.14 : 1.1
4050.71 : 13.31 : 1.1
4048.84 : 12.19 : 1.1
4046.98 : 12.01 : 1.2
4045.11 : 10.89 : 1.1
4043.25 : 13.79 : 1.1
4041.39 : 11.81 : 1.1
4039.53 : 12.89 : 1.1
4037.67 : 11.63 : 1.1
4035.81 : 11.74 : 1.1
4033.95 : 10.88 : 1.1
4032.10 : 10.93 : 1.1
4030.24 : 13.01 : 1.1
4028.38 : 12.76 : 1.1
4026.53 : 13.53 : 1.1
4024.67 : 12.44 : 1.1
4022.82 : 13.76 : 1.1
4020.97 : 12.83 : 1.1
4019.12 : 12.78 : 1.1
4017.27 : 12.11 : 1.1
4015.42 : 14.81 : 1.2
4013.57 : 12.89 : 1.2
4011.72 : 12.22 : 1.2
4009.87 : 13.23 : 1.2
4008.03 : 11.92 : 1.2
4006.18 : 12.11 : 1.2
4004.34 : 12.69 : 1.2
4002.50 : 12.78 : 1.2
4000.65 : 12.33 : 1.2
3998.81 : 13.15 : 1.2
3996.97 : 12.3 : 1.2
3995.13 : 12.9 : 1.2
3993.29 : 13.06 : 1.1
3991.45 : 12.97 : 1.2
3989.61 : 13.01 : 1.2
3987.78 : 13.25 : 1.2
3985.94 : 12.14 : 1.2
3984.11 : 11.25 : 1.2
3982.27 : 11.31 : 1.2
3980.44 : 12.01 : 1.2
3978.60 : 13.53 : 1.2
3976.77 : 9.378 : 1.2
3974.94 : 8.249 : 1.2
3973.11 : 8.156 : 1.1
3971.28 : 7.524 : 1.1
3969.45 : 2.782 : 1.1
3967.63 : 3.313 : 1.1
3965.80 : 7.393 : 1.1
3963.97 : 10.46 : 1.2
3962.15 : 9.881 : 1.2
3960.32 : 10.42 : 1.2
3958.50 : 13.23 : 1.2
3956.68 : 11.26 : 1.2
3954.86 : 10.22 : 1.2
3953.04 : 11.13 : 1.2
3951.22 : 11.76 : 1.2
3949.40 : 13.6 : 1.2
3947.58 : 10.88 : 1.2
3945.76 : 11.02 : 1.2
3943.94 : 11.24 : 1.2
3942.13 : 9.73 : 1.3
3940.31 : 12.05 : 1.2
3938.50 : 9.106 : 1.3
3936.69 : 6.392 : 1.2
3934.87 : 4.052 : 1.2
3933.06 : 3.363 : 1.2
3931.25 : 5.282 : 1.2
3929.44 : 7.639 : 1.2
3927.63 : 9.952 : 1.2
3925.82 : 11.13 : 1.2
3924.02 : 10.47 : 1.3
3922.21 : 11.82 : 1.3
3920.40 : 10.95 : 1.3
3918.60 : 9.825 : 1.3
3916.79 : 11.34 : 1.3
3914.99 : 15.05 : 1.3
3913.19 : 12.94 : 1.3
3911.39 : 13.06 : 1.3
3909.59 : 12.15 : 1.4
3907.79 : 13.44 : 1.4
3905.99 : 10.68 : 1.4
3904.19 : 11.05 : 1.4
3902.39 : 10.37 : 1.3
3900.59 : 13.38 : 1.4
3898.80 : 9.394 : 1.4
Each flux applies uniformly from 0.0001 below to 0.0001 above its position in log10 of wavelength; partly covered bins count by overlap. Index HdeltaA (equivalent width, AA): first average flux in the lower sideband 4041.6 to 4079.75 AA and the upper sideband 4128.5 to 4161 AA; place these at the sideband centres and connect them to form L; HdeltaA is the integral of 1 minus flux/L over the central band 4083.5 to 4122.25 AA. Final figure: 2.8 AA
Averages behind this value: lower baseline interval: 12.2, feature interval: 11.3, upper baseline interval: 12.2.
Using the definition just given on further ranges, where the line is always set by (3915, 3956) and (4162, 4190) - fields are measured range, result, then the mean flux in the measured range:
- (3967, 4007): -2.6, 11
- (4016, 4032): -3.3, 12.8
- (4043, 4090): -4.5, 12.1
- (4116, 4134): -1.0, 12.2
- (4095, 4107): 1.6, 9.79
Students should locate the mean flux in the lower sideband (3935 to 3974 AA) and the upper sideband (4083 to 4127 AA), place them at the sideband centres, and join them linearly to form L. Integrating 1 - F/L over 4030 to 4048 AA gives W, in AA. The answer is -2.2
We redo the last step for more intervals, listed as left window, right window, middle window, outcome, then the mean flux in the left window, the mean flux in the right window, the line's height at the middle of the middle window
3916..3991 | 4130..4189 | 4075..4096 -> -1.4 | 9.81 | 12.1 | 11.3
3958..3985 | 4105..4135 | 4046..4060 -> -2.3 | 9.2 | 12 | 10.7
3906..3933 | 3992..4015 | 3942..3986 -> 6.5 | 10.8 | 12.7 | 11.8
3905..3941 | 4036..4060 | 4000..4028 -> -2.6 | 10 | 12.4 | 11.7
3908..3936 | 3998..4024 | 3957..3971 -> 3.7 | 9.99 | 12.8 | 11.3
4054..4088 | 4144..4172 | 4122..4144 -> -0.4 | 12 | 12.1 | 12.1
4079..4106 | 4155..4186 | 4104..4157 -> -2.4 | 11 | 12.2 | 11.6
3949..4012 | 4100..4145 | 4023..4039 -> -1.3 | 11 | 11.7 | 11.3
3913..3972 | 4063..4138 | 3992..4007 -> -3.4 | 9.58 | 11.7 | 10.3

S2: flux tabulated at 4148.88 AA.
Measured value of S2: 12.29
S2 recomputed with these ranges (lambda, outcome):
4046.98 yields 12.01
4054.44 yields 12.62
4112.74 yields 12.46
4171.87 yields 11.36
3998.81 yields 13.15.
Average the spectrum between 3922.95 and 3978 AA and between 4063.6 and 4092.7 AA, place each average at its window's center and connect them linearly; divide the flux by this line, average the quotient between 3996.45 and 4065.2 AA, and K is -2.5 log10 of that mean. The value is -0.139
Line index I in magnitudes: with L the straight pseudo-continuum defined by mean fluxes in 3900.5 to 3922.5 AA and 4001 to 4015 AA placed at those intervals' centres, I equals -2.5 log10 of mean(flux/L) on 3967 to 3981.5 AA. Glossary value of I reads 0.44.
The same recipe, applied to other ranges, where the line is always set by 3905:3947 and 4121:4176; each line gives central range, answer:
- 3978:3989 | -0.150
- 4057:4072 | -0.045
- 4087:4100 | 0.012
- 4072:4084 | -0.066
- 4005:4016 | -0.174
